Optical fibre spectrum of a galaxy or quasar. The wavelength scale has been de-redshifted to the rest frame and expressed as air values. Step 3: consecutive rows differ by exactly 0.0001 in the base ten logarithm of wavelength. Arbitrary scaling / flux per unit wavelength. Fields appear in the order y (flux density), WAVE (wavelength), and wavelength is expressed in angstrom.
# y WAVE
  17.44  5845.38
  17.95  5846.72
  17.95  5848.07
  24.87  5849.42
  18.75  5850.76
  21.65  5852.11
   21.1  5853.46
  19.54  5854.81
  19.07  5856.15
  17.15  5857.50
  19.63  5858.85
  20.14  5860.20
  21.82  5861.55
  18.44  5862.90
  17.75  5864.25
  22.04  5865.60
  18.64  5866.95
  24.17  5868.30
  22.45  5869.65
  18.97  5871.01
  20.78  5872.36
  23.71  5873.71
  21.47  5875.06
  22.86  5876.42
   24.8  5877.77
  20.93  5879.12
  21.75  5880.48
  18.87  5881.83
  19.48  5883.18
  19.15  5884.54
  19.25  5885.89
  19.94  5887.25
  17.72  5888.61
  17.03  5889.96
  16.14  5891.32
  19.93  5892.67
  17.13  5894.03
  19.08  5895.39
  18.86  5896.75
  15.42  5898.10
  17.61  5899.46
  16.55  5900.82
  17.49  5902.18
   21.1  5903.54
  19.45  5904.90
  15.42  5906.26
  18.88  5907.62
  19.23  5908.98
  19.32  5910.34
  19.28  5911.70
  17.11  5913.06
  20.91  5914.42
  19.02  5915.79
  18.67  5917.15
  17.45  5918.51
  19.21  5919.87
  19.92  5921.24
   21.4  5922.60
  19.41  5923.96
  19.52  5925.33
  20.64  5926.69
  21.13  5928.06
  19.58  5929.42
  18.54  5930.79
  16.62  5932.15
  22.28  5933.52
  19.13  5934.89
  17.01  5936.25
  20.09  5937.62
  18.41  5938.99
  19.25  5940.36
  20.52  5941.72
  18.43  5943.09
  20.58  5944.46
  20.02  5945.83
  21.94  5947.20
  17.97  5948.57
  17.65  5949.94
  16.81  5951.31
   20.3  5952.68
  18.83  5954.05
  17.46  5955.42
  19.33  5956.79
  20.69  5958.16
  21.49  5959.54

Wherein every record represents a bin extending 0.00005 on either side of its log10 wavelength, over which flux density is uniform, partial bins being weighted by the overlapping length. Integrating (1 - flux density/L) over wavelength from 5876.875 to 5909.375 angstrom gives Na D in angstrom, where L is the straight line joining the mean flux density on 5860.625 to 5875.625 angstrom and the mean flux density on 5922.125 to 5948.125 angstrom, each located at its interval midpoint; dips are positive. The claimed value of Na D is 2.6 angstrom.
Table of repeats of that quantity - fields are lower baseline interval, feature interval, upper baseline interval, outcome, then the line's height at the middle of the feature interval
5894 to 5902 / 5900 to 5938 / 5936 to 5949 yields -1.31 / 18.4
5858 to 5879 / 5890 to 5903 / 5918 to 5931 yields 1.81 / 20.4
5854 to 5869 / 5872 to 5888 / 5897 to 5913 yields -1.61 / 19.1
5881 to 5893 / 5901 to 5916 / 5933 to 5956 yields 0.07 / 18.8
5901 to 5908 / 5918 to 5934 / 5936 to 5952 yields -0.76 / 18.7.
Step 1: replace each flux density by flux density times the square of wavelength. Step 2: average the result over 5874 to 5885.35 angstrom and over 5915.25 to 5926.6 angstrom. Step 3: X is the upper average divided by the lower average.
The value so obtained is 0.9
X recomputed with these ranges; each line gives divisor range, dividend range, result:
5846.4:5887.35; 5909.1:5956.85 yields 0.96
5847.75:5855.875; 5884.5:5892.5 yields 0.89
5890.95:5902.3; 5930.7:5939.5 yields 1.09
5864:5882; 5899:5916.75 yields 0.87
